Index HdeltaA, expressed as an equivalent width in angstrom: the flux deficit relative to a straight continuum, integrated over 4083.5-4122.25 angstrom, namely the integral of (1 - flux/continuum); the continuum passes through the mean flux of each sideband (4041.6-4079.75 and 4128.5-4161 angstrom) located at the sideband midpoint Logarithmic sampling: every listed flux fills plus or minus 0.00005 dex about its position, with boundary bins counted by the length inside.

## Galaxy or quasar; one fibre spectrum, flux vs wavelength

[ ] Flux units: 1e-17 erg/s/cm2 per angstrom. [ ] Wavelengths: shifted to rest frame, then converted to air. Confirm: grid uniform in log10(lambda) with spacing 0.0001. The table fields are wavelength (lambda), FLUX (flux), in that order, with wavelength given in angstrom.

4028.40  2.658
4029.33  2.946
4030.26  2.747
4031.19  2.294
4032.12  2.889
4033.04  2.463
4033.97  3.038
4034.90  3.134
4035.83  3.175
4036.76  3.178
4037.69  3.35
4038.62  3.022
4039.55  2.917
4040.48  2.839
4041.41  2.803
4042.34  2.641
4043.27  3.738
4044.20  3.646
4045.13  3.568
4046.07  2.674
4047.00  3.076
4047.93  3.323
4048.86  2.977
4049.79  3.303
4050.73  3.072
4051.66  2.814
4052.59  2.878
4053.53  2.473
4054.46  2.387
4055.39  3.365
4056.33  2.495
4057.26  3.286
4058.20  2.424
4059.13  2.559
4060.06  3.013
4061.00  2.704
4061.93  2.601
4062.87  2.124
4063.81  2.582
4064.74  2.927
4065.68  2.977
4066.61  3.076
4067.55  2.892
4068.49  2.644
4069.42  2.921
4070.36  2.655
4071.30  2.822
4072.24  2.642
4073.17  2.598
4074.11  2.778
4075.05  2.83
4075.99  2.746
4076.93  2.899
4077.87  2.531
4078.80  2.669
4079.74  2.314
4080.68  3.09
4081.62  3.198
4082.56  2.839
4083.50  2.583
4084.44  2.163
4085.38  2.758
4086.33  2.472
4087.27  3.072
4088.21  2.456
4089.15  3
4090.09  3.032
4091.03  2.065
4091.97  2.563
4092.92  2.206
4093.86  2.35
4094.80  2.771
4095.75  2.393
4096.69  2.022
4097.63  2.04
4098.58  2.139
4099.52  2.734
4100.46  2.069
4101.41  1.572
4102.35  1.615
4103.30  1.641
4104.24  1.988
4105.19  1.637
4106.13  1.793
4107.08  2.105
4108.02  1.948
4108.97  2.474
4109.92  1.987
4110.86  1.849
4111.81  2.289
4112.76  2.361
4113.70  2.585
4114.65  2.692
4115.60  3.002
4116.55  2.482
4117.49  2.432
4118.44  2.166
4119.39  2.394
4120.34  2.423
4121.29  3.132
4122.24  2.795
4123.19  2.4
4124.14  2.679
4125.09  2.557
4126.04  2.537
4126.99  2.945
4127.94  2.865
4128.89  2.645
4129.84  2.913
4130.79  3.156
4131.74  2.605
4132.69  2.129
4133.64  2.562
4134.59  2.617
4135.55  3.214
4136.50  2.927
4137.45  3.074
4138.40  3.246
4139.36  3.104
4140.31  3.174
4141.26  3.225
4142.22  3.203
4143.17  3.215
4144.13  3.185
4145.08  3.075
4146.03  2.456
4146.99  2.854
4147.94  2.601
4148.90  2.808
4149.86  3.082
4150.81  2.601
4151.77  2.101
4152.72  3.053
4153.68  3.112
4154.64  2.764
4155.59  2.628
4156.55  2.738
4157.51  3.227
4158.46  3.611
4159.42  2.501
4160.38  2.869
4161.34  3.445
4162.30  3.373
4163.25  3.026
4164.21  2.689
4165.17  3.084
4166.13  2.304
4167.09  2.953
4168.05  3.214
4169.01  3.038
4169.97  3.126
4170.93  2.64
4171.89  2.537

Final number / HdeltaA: 7.3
